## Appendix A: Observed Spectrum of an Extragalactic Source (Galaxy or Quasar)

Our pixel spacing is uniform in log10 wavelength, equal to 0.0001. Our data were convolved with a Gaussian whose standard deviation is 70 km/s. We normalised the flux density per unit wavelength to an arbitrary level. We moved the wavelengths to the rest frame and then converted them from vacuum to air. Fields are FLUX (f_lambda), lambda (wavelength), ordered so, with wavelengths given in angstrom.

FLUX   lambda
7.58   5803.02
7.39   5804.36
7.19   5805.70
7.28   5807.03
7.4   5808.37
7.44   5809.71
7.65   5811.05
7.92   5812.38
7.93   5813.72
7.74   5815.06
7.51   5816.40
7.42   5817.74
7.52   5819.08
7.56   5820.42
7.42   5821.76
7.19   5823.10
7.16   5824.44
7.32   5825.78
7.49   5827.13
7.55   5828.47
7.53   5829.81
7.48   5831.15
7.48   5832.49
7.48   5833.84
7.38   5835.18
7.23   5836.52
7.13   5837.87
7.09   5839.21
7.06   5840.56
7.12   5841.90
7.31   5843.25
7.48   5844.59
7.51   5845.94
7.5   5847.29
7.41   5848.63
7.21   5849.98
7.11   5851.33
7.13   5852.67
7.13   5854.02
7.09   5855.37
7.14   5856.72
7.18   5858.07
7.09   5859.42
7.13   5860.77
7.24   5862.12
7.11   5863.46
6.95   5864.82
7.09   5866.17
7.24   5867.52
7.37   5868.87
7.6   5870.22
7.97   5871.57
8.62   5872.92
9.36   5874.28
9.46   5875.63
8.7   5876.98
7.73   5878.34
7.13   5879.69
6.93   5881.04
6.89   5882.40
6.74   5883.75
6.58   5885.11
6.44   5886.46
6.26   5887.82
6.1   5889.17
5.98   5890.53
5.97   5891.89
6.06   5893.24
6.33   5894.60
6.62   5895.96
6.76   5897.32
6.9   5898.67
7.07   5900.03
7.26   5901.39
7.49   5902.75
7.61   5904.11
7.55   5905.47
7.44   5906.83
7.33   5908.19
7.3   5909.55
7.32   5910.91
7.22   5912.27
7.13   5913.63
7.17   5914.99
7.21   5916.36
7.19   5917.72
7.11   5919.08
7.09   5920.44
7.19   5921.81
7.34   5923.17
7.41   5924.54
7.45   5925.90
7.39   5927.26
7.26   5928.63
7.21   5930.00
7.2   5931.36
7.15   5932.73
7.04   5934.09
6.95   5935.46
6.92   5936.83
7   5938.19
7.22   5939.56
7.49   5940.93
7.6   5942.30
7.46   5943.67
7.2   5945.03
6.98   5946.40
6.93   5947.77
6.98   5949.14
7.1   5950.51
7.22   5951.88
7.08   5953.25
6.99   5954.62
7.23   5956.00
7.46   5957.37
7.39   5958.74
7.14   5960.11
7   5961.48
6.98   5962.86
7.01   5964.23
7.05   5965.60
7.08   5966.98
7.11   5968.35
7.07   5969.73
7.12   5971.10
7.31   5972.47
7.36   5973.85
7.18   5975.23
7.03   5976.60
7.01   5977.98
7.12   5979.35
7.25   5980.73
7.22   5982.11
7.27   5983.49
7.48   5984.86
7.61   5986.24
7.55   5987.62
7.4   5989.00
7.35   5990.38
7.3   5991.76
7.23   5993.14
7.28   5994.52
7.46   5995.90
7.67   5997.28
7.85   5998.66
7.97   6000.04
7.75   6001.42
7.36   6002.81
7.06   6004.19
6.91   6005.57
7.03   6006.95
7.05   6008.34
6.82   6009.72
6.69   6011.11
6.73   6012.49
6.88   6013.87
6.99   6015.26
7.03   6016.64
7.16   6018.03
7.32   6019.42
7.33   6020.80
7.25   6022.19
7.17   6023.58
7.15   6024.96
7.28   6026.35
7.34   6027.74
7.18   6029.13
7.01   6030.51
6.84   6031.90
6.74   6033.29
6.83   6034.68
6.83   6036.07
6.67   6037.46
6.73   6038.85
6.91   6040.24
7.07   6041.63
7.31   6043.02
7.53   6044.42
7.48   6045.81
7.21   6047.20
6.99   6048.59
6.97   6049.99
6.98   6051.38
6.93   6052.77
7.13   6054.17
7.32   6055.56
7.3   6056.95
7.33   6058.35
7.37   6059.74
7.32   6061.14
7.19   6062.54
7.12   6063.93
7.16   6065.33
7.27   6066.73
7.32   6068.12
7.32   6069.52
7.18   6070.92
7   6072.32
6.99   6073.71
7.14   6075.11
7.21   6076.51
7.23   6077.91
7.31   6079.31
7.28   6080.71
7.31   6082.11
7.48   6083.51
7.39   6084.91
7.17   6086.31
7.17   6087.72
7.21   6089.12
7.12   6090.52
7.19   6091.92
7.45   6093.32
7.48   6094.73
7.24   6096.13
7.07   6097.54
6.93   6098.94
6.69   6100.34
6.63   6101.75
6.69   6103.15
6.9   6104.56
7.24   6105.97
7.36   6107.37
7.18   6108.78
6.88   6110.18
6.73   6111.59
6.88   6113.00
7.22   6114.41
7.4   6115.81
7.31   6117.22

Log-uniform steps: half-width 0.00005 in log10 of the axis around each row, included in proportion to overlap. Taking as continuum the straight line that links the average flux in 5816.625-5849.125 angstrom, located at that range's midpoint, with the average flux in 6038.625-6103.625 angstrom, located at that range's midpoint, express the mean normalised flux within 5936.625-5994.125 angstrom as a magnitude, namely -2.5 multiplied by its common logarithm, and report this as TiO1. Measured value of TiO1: 0.008 mag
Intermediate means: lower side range 7.37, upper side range 7.17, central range 7.21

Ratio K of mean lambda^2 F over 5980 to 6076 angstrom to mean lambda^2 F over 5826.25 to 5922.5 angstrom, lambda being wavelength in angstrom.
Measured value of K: 1.05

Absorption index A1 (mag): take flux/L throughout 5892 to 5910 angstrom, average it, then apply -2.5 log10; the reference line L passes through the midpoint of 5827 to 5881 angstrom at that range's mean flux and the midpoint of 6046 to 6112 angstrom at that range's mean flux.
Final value 0.06 mag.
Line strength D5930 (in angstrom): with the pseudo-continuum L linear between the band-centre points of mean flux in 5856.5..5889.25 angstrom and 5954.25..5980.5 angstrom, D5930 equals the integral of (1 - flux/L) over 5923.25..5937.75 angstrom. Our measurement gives 0.1 angstrom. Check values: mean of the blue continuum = 7.39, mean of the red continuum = 7.14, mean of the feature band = 7.2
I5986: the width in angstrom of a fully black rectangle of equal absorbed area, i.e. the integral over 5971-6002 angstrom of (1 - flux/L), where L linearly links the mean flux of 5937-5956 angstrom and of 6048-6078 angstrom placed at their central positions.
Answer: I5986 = -0.94 angstrom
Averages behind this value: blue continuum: 7.17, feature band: 7.39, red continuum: 7.17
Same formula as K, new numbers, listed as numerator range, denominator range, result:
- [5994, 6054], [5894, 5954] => 1.03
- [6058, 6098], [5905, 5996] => 1.05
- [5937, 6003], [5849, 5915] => 1.04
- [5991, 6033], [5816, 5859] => 1.04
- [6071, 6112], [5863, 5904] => 1.07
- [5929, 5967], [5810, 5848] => 1.00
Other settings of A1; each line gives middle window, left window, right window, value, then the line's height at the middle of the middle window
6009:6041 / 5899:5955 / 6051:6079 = 0.03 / 7.2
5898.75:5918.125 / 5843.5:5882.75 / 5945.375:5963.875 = 0.00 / 7.31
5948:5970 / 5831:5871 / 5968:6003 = 0.03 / 7.34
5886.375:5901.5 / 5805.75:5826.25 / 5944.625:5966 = 0.13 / 7.28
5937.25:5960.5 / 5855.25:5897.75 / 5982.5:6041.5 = -0.01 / 7.17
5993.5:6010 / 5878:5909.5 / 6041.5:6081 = -0.04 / 7.07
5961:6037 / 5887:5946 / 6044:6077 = -0.01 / 7.14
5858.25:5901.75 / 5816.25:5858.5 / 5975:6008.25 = 0.03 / 7.33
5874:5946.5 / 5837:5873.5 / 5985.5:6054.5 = 0.01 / 7.25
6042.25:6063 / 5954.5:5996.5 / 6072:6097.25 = 0.00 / 7.24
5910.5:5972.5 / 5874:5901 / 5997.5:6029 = -0.02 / 7.07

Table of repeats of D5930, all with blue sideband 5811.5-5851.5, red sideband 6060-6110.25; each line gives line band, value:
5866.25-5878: -1.3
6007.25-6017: 0.5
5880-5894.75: 1.9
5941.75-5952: 0.2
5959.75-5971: 0.4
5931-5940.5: 0.3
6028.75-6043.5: 0.6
